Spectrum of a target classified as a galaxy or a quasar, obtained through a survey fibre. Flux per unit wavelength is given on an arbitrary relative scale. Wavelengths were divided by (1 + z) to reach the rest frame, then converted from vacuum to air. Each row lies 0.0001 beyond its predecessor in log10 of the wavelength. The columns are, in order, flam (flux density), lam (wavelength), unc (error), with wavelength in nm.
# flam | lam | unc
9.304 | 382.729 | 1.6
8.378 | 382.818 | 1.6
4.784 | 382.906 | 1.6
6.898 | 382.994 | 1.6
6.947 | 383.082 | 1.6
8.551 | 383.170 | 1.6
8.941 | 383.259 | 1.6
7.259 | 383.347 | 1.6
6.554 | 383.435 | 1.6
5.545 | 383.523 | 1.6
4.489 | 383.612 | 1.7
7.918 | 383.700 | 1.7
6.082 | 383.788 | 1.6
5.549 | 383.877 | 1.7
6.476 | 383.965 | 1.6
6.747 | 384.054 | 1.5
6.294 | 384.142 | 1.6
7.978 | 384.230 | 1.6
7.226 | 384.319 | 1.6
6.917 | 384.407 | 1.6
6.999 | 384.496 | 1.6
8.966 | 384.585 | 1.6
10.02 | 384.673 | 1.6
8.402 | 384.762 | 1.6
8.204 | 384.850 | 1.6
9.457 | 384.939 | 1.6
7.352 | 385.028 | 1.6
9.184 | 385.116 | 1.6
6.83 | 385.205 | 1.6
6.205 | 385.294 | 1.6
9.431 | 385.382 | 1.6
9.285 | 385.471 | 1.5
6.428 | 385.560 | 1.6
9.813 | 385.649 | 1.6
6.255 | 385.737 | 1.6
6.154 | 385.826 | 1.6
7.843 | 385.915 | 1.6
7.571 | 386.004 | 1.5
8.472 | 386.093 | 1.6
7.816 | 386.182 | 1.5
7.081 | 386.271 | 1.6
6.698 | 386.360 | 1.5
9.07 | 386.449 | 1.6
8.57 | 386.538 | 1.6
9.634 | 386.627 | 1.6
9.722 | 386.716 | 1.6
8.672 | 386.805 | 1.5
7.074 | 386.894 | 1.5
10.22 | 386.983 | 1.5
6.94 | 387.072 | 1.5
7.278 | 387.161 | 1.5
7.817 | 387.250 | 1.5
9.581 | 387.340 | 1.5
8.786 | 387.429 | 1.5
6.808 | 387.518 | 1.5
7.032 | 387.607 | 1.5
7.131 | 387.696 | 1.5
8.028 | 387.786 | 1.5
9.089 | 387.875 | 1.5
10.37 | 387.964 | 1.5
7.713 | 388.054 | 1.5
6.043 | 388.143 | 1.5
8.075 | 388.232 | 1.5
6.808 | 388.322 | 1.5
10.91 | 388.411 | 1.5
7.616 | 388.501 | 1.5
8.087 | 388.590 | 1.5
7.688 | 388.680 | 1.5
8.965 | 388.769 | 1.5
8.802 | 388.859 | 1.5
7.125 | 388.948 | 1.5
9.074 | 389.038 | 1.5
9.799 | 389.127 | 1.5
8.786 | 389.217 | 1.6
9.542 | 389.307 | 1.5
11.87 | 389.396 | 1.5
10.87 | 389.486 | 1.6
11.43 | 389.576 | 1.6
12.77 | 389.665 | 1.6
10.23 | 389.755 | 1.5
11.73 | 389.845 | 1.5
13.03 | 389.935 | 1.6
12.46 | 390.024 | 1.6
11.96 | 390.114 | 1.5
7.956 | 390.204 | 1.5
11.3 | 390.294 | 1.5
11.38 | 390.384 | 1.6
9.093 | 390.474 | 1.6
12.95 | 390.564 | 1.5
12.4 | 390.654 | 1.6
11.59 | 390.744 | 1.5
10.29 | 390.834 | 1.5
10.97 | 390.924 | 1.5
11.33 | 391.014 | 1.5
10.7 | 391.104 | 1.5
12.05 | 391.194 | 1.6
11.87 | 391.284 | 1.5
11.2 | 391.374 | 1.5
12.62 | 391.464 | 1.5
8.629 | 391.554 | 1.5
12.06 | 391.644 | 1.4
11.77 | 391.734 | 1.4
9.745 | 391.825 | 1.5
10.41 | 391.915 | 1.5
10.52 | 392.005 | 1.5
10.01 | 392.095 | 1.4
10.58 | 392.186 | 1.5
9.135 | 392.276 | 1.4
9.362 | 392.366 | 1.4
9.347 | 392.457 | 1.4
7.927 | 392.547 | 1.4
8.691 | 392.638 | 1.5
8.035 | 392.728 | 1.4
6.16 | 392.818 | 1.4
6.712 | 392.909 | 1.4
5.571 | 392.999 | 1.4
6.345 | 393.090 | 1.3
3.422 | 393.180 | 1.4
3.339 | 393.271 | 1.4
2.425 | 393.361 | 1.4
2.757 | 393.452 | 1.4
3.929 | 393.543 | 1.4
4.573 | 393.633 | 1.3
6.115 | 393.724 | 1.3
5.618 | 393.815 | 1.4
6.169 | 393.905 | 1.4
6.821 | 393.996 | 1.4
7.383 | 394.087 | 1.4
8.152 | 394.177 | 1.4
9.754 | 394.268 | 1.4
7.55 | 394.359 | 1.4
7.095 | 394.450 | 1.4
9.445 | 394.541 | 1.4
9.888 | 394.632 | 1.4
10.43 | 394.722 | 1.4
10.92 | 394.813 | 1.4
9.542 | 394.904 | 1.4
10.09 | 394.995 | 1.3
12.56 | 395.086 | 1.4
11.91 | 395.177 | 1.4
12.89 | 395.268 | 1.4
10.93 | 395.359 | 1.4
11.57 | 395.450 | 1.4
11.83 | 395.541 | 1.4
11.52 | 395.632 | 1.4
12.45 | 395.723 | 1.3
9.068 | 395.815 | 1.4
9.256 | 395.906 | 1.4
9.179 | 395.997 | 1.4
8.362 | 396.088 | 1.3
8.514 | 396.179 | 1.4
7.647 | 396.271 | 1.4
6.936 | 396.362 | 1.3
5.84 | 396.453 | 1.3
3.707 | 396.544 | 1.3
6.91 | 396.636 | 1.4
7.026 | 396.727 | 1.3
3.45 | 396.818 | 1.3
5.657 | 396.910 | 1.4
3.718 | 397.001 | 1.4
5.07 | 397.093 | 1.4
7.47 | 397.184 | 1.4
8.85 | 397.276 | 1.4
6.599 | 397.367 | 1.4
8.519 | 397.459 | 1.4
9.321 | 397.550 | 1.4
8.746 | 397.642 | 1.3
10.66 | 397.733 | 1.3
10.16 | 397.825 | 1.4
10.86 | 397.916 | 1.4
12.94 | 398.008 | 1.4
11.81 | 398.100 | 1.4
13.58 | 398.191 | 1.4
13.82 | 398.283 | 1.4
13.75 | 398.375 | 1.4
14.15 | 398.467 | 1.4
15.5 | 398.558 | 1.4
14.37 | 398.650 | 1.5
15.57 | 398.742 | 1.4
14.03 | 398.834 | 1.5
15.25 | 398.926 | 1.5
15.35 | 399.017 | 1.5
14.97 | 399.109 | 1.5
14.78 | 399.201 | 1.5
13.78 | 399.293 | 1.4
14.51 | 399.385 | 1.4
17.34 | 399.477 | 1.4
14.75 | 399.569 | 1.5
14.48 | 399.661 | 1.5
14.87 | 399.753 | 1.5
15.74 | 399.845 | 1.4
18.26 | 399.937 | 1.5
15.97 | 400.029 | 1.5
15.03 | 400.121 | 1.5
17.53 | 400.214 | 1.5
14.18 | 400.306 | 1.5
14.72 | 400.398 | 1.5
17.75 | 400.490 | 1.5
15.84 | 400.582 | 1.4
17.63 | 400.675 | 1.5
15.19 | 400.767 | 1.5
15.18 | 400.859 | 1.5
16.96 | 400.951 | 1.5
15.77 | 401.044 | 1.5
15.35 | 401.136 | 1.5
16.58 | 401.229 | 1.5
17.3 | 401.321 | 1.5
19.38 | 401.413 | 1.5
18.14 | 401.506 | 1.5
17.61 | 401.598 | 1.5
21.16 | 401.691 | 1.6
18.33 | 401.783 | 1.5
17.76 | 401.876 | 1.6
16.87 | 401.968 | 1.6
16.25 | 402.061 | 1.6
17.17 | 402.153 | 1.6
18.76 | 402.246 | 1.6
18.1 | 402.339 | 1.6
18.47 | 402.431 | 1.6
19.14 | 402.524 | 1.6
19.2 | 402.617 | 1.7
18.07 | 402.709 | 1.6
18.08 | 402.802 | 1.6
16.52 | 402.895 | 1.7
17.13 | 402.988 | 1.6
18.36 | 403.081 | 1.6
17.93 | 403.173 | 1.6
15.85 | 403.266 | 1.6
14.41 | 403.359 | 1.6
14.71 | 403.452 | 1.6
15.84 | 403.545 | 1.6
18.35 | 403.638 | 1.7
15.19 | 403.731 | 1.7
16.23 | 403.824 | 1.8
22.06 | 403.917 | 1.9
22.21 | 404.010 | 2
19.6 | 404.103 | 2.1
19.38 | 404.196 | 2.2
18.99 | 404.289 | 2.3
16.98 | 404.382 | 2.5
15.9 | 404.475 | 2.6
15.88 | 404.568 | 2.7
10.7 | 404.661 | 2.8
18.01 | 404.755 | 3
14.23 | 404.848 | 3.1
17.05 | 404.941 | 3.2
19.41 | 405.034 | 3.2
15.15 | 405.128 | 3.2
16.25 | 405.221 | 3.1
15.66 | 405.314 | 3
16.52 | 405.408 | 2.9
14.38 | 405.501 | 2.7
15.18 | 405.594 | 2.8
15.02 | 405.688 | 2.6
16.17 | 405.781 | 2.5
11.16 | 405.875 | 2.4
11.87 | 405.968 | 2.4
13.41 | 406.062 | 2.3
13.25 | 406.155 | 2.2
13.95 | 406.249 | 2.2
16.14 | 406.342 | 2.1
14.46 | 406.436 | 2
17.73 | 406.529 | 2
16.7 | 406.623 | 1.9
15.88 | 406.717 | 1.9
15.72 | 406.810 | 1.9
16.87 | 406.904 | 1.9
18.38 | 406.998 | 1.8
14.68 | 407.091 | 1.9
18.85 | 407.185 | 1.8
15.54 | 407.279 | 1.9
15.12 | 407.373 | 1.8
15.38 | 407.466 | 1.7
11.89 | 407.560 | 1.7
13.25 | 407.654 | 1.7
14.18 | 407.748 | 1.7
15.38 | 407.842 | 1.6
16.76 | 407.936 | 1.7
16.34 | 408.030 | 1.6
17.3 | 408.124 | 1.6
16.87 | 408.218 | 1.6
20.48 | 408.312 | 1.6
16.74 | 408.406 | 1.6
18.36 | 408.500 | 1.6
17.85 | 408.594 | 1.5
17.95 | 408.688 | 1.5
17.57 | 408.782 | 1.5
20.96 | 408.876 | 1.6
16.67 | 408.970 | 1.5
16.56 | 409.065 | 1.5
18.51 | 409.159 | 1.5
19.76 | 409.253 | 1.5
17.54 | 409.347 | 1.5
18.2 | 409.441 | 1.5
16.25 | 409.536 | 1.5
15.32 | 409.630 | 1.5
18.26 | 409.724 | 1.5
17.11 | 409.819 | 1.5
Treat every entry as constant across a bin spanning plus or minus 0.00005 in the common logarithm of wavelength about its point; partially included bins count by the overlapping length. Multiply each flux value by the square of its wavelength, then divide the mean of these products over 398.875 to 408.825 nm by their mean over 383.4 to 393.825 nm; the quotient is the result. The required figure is 2.08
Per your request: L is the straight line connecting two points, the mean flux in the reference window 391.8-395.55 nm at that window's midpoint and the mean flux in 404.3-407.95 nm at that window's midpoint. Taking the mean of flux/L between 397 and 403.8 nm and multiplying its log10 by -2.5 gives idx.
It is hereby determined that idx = -0.23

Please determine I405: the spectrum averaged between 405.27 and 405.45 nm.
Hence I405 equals 16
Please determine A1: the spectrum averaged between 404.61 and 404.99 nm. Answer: 15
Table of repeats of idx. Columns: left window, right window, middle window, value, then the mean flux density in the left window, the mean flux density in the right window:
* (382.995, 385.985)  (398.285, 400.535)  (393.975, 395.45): 0.29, 7.46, 15.2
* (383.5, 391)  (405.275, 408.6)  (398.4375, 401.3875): -0.19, 8.68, 15.6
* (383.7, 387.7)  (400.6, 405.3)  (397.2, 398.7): 0.27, 7.83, 17.3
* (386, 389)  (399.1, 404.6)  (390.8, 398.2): 0.38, 8.17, 17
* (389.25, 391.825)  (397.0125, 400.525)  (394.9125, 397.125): 0.40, 11.2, 13.2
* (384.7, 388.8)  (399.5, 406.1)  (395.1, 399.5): 0.29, 8.1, 16.7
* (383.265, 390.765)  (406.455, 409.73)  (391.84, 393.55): 0.43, 8.56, 16.8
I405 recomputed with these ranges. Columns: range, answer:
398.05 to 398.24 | 12.7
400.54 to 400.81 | 16.2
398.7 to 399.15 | 15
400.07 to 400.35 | 15.6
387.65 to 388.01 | 8.63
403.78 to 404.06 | 20.2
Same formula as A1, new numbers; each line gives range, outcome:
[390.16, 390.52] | 9.93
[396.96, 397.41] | 6.37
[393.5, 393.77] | 4.88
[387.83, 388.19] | 8.32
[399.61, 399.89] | 15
